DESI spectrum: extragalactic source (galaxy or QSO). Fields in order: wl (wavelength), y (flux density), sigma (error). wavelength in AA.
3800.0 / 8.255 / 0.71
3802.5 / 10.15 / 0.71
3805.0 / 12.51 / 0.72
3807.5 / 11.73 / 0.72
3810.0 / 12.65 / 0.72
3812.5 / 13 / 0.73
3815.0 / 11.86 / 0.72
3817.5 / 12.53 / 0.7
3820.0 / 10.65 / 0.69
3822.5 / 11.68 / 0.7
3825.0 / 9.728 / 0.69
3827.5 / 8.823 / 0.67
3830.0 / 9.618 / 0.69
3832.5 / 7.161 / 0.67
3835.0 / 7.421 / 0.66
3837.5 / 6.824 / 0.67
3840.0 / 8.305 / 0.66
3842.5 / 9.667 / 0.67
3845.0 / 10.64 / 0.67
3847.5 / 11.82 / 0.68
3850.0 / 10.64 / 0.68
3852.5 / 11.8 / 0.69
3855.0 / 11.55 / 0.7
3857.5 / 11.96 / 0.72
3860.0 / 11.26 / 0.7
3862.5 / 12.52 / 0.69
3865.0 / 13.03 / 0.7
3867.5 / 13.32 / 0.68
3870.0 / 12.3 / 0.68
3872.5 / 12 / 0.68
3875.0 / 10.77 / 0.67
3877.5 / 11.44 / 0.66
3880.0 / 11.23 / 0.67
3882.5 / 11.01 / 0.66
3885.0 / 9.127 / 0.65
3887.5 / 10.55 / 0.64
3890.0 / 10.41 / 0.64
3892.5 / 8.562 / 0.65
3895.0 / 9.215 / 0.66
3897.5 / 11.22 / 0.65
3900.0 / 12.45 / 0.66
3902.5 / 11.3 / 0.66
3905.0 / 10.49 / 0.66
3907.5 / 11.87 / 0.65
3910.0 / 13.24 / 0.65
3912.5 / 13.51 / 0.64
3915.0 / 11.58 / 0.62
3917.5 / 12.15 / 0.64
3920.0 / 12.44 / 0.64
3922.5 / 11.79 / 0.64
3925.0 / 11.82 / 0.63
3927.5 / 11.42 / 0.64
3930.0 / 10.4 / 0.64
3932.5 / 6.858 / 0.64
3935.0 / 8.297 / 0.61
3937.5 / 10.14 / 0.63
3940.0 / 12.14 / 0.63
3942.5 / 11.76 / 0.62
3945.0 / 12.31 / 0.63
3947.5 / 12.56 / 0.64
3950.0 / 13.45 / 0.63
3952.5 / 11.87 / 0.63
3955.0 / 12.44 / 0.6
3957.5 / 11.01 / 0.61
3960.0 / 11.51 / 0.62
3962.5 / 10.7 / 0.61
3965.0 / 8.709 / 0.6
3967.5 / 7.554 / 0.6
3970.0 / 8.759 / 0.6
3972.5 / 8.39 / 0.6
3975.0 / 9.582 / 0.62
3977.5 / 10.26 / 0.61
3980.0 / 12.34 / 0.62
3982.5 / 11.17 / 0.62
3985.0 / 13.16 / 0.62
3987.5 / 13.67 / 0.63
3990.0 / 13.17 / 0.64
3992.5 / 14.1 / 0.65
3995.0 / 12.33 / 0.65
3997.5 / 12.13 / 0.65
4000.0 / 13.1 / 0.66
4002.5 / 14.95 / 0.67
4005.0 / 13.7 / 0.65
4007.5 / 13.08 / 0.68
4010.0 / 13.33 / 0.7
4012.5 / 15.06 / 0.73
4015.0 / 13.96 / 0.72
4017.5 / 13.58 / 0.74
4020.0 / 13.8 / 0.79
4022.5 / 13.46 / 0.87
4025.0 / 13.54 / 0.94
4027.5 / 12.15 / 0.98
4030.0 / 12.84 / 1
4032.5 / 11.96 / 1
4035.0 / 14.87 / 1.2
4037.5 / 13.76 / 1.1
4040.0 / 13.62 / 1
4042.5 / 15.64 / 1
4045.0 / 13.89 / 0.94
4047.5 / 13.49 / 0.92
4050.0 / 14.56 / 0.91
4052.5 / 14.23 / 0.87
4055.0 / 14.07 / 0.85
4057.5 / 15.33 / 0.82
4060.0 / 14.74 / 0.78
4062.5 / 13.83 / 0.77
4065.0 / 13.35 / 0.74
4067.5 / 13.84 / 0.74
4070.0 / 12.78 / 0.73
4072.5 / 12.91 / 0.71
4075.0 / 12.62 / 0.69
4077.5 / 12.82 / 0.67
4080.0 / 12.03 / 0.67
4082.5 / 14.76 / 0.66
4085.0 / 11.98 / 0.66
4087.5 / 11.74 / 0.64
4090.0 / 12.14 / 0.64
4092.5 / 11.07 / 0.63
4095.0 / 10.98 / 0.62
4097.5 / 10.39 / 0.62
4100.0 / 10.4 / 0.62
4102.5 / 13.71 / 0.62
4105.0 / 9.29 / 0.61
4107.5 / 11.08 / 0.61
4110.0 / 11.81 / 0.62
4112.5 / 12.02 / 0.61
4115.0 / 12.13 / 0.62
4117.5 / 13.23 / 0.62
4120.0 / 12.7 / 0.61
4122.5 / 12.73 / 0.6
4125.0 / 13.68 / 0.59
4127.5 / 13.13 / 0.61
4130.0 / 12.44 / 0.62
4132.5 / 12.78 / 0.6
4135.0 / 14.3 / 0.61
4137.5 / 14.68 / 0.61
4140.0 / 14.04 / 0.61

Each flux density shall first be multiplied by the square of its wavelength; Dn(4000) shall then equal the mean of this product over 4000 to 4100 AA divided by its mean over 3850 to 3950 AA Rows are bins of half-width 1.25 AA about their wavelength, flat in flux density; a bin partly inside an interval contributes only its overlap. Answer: 1.3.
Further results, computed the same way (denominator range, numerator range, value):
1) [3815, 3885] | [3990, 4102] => 1.36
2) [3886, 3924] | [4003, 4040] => 1.26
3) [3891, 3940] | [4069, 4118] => 1.19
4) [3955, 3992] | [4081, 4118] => 1.15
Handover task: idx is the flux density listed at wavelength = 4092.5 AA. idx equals 11.07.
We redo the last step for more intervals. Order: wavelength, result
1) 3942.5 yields 11.76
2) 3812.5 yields 13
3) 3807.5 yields 11.73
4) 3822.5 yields 11.68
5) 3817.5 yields 12.53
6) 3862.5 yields 12.52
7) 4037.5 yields 13.76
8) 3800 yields 8.255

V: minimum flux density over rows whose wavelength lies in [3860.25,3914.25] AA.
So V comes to 8.562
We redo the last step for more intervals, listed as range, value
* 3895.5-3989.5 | 6.858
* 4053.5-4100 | 10.39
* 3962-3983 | 7.554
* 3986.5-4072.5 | 11.96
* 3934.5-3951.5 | 8.297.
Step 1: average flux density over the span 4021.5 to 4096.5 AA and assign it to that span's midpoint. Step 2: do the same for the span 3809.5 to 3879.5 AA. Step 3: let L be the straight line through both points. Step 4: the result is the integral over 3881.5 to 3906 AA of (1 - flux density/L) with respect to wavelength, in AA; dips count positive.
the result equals 2.16 AA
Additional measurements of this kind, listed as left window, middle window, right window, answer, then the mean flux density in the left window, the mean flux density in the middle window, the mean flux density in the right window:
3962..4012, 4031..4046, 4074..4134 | -2.50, 11.8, 13.9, 12.2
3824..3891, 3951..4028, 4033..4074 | 4.53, 10.6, 12.2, 14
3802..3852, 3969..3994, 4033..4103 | 1.43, 10.4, 11.5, 13.2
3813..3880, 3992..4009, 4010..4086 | -0.44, 10.8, 13.3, 13.6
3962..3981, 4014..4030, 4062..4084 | -2.92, 9.45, 13.4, 13.2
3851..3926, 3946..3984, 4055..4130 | 3.80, 11.5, 10.7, 12.5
